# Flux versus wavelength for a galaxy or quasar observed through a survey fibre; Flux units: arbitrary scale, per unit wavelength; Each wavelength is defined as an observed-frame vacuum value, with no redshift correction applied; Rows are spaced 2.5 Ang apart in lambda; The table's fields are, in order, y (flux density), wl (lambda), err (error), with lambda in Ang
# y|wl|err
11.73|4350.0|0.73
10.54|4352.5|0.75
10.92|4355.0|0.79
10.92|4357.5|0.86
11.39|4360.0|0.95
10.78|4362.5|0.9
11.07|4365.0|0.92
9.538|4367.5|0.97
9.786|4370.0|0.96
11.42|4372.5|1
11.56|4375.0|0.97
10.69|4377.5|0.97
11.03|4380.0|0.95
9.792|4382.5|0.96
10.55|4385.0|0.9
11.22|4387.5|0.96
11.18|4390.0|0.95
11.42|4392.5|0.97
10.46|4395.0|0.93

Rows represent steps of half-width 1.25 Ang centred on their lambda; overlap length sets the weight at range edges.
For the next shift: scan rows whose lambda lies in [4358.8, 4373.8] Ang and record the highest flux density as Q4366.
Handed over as 11.42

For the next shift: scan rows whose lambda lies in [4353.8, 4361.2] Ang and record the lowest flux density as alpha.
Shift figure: 10.92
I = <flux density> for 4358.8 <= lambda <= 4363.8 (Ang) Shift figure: 11.1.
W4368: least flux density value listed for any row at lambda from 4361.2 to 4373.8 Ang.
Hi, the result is 9.538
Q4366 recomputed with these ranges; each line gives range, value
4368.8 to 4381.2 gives 11.56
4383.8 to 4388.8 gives 11.22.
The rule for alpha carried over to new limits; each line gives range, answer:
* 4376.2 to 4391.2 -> 9.792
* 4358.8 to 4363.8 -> 10.78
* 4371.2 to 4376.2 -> 11.42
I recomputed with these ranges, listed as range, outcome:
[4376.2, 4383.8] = 10.5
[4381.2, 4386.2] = 10.2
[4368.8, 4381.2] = 10.9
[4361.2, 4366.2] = 10.9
